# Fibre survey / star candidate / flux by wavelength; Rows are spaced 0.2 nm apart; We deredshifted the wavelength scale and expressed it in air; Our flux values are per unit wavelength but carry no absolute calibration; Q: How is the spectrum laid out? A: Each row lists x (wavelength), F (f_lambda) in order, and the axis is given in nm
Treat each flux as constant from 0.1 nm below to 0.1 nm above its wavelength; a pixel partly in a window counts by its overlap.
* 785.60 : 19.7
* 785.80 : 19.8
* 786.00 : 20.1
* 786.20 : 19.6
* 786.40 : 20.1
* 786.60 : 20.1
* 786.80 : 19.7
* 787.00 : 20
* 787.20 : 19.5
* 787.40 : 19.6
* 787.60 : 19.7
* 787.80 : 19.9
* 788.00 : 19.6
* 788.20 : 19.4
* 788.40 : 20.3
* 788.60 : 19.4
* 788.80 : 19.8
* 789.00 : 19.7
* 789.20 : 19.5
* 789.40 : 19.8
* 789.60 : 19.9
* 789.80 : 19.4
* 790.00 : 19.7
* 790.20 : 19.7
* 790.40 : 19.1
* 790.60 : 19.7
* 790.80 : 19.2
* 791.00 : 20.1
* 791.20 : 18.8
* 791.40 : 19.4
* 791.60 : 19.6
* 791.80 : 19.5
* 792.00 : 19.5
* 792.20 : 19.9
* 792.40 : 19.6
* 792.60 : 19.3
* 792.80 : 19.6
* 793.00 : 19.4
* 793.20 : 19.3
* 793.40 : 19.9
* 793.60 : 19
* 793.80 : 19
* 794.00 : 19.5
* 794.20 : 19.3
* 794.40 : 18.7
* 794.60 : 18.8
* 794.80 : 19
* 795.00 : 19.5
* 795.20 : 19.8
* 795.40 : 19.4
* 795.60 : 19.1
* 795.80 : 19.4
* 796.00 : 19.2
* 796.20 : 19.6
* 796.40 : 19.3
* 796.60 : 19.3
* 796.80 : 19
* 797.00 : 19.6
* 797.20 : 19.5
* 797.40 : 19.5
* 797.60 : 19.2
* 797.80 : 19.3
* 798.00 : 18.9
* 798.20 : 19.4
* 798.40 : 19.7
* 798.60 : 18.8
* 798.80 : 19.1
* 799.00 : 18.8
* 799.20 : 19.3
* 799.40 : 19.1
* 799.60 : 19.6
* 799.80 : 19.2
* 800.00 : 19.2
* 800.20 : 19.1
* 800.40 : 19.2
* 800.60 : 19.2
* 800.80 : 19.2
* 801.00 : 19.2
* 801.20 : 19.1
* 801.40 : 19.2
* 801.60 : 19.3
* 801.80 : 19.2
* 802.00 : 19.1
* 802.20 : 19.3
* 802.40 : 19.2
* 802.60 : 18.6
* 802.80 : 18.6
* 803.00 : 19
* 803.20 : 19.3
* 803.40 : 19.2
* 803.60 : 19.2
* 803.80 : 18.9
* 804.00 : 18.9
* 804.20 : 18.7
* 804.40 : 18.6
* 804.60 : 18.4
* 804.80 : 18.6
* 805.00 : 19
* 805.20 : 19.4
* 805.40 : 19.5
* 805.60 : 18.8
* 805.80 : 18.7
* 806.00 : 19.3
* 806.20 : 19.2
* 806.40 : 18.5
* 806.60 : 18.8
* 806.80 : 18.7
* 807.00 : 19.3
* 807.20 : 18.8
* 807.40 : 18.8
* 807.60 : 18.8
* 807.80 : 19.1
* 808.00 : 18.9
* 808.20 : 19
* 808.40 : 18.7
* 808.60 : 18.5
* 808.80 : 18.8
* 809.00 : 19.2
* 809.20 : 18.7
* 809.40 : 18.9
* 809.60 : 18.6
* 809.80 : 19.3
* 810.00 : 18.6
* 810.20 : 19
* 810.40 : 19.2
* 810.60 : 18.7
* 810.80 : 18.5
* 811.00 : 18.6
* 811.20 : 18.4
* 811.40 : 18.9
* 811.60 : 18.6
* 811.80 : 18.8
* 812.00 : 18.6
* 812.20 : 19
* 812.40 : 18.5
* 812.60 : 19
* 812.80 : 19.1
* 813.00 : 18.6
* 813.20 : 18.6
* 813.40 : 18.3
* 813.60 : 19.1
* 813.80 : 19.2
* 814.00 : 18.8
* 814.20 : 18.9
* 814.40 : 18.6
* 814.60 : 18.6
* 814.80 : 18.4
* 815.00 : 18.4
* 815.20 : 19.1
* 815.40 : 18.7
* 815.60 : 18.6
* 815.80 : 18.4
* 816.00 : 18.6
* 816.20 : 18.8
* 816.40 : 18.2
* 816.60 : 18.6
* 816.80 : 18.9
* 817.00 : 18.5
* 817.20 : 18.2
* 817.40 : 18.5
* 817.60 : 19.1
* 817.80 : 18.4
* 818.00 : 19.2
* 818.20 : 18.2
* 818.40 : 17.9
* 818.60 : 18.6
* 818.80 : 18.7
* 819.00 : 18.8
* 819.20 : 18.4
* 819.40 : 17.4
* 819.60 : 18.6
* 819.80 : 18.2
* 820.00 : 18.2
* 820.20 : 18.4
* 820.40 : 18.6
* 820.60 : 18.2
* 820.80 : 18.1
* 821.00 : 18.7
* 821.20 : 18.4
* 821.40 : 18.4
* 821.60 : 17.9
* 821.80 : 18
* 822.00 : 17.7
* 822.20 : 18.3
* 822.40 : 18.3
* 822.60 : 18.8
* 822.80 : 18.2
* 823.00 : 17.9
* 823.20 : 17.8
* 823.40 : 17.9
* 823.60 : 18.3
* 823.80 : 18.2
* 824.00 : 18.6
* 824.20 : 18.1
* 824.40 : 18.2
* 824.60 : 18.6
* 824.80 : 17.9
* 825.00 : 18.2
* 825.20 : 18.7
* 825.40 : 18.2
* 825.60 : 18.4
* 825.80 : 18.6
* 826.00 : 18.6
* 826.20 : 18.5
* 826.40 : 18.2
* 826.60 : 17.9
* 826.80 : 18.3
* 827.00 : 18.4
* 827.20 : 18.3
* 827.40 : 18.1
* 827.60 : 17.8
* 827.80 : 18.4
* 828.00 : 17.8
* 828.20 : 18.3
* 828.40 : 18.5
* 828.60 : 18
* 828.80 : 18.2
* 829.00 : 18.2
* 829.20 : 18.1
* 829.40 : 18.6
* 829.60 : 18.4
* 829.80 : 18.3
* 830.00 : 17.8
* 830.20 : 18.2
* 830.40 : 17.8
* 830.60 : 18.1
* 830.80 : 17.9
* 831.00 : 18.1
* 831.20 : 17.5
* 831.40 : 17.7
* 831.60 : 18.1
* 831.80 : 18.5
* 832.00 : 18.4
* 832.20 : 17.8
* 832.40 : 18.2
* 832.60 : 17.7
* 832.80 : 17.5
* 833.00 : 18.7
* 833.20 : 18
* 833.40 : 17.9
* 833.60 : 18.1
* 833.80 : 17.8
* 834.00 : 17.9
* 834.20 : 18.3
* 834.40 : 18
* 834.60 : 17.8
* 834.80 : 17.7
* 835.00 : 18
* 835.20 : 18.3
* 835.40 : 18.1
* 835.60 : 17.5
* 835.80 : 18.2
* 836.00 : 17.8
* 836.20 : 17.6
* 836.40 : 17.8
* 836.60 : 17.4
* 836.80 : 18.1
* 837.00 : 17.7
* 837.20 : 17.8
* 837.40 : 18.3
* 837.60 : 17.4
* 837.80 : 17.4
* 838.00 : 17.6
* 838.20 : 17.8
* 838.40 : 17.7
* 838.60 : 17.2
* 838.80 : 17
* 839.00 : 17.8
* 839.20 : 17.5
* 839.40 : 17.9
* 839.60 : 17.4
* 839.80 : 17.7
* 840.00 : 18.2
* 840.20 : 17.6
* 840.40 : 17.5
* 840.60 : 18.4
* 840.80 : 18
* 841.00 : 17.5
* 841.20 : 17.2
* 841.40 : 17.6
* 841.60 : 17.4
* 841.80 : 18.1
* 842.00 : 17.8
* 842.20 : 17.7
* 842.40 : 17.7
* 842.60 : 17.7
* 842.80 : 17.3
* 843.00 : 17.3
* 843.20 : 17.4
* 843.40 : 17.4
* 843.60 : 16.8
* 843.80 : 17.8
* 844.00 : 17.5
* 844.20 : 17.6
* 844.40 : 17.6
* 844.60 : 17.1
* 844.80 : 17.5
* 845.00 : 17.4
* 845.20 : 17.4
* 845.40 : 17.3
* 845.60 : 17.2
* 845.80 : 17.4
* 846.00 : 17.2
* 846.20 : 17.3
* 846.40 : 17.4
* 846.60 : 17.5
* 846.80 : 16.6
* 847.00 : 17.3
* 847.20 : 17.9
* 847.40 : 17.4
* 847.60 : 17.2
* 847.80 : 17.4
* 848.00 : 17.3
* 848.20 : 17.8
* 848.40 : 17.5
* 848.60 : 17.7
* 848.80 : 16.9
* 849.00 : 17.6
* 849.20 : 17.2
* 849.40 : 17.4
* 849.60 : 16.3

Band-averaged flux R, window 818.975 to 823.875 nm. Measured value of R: 18.2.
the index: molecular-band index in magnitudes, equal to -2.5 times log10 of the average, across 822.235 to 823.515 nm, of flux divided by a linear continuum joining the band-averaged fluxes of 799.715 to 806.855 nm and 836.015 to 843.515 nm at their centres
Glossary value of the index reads 0.01 mag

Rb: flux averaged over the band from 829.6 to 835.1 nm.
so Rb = 18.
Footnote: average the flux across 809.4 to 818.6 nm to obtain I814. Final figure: 18.7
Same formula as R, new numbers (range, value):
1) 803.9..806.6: 18.9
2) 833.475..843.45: 17.7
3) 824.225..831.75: 18.2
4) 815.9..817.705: 18.6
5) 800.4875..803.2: 19.1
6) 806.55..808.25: 18.9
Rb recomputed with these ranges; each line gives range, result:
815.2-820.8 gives 18.5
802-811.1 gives 18.9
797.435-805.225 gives 19.1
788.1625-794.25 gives 19.5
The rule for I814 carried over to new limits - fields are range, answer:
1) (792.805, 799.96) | 19.3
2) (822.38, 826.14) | 18.3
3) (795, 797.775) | 19.4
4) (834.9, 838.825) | 17.7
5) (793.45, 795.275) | 19.2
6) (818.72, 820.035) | 18.3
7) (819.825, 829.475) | 18.2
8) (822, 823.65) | 18.2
